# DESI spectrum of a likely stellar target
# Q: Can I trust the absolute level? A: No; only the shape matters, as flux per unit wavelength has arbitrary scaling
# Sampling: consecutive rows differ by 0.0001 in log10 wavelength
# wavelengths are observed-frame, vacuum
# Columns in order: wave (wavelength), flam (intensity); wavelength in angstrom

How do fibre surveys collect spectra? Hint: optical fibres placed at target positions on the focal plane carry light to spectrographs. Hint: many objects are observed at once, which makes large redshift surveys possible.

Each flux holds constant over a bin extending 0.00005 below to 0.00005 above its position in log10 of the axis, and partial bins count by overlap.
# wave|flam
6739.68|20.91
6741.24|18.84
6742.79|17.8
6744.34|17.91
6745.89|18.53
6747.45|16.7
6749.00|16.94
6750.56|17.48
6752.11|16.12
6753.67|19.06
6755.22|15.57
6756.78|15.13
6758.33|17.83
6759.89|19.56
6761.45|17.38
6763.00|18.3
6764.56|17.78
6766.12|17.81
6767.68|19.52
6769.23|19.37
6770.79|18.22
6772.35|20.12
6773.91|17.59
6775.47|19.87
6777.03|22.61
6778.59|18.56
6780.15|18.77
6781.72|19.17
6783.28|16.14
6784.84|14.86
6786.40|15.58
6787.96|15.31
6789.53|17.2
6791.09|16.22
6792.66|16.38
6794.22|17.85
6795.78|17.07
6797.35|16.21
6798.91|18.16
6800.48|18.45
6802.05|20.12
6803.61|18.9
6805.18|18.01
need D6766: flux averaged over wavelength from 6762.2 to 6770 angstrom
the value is 18.6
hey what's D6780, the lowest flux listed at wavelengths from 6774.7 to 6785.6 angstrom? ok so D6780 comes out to 14.86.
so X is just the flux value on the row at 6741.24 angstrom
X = 18.84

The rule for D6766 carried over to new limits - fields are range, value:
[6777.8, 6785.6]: 17.5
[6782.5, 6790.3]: 15.8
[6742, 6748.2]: 17.7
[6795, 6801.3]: 17.5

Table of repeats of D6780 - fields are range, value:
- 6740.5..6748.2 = 16.7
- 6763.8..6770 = 17.78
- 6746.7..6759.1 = 15.13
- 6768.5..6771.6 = 18.22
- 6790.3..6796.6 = 16.22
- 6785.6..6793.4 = 15.31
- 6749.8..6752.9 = 16.12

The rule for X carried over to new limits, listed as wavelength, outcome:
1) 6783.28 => 16.14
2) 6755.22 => 15.57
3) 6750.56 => 17.48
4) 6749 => 16.94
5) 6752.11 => 16.12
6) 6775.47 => 19.87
